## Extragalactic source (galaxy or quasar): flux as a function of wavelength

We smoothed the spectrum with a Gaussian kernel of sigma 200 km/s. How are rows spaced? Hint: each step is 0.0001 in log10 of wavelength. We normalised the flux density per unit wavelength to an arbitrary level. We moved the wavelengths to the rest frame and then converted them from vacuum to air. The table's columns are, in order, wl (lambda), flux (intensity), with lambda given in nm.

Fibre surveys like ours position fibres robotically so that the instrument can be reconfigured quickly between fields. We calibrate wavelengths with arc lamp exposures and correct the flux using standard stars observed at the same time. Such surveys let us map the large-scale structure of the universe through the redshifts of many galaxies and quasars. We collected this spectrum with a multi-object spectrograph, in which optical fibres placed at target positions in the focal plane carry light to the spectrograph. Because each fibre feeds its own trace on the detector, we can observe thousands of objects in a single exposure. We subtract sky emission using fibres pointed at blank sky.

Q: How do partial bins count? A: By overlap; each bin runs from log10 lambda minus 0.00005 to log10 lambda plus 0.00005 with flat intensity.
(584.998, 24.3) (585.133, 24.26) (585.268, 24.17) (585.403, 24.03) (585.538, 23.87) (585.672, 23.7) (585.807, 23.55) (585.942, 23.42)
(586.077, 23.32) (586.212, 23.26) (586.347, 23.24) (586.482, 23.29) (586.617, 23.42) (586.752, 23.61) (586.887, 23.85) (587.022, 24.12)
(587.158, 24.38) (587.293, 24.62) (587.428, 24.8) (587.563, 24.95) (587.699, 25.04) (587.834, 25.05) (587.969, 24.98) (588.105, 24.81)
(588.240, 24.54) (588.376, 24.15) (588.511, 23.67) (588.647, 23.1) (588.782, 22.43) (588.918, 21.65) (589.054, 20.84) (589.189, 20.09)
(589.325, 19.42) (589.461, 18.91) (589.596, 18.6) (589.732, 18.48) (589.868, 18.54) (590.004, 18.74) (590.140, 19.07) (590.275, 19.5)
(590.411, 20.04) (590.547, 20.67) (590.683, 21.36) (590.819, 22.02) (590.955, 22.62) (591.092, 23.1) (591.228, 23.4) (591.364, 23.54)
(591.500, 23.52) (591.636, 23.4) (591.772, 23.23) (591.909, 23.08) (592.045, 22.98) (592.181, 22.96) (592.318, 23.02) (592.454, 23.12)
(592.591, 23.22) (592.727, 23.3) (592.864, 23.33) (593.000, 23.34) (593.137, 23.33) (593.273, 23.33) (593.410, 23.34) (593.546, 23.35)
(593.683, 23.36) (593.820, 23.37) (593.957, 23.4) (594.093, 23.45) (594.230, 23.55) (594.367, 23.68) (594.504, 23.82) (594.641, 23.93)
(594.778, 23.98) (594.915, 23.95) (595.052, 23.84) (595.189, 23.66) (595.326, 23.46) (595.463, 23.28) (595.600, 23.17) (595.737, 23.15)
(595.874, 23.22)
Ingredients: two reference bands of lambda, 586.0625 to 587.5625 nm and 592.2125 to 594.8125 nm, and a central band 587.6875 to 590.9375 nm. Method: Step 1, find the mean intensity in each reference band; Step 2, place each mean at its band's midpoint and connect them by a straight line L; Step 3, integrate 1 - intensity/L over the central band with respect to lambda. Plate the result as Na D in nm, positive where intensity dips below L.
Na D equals 0.312 nm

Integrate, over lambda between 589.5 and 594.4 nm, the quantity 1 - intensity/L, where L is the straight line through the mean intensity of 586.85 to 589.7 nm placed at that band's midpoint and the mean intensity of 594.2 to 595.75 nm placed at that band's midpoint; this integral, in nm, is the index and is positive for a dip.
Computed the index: 0.23 nm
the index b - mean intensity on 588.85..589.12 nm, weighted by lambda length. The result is 21.2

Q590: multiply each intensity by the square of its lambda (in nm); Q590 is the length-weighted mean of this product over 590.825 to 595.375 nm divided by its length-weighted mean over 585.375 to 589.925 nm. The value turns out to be 1.0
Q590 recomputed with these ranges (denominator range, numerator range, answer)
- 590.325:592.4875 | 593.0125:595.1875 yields 1.05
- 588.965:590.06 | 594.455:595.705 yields 1.25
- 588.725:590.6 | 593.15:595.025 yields 1.21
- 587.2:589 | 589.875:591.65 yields 0.90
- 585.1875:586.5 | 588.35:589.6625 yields 0.91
